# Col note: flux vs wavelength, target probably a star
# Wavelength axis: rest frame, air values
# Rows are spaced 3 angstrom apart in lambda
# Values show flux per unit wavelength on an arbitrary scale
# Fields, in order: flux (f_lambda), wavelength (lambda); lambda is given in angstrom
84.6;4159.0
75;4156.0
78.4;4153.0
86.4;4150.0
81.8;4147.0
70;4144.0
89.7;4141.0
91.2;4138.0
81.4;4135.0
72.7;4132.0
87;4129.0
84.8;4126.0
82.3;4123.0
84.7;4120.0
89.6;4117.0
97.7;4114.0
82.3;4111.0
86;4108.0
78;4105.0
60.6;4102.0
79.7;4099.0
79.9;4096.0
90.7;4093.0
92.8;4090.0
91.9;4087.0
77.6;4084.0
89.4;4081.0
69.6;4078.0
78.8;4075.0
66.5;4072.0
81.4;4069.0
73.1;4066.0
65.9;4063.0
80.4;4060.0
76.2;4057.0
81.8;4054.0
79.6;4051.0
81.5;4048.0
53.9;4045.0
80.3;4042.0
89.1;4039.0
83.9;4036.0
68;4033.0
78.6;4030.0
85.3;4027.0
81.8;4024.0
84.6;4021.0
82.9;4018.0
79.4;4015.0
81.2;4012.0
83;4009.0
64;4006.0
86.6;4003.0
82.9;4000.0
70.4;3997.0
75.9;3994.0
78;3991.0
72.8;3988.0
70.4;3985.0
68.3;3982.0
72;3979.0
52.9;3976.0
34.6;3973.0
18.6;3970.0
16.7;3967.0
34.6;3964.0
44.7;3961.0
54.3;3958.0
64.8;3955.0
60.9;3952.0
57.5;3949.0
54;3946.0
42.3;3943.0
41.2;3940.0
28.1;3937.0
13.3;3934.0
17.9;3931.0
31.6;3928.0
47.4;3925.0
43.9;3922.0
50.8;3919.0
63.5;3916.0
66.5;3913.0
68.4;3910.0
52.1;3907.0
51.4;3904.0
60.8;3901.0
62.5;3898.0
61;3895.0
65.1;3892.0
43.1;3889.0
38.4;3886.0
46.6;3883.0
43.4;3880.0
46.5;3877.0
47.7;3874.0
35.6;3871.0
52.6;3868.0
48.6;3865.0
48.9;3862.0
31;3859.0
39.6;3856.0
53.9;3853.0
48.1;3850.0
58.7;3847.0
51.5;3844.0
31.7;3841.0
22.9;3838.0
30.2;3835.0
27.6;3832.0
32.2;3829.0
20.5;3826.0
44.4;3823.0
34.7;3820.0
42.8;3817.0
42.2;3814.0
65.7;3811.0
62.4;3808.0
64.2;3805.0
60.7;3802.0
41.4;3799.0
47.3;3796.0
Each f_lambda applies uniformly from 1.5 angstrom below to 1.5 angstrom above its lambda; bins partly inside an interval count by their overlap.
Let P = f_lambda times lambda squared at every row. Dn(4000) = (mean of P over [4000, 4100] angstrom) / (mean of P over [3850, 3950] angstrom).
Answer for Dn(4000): 1.82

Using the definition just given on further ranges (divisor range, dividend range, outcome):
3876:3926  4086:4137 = 1.73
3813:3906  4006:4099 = 1.98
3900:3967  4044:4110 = 1.79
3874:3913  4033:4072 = 1.55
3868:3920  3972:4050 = 1.50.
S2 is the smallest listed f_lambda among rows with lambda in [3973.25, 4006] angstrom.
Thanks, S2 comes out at 52.9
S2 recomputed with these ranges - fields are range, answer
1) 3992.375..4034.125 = 64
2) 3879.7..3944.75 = 13.3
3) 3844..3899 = 31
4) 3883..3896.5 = 38.4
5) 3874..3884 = 43.4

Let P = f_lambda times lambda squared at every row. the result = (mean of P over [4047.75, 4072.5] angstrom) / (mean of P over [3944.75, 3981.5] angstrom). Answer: 1.68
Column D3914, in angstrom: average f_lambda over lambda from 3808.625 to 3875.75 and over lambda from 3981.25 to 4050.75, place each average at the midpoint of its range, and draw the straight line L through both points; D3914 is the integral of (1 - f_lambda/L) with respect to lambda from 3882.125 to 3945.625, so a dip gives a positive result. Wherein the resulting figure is 9.3 angstrom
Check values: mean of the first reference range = 41.7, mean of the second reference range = 77.6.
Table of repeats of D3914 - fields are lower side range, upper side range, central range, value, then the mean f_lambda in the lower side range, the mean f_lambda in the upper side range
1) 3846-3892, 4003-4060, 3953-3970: 6.1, 46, 78.9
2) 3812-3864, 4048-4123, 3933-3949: 5.1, 39.2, 80.6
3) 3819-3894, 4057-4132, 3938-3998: 6.6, 41.9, 81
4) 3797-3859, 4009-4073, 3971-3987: 2.2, 43.5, 78.1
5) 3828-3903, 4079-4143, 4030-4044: -1.3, 45.3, 84.1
